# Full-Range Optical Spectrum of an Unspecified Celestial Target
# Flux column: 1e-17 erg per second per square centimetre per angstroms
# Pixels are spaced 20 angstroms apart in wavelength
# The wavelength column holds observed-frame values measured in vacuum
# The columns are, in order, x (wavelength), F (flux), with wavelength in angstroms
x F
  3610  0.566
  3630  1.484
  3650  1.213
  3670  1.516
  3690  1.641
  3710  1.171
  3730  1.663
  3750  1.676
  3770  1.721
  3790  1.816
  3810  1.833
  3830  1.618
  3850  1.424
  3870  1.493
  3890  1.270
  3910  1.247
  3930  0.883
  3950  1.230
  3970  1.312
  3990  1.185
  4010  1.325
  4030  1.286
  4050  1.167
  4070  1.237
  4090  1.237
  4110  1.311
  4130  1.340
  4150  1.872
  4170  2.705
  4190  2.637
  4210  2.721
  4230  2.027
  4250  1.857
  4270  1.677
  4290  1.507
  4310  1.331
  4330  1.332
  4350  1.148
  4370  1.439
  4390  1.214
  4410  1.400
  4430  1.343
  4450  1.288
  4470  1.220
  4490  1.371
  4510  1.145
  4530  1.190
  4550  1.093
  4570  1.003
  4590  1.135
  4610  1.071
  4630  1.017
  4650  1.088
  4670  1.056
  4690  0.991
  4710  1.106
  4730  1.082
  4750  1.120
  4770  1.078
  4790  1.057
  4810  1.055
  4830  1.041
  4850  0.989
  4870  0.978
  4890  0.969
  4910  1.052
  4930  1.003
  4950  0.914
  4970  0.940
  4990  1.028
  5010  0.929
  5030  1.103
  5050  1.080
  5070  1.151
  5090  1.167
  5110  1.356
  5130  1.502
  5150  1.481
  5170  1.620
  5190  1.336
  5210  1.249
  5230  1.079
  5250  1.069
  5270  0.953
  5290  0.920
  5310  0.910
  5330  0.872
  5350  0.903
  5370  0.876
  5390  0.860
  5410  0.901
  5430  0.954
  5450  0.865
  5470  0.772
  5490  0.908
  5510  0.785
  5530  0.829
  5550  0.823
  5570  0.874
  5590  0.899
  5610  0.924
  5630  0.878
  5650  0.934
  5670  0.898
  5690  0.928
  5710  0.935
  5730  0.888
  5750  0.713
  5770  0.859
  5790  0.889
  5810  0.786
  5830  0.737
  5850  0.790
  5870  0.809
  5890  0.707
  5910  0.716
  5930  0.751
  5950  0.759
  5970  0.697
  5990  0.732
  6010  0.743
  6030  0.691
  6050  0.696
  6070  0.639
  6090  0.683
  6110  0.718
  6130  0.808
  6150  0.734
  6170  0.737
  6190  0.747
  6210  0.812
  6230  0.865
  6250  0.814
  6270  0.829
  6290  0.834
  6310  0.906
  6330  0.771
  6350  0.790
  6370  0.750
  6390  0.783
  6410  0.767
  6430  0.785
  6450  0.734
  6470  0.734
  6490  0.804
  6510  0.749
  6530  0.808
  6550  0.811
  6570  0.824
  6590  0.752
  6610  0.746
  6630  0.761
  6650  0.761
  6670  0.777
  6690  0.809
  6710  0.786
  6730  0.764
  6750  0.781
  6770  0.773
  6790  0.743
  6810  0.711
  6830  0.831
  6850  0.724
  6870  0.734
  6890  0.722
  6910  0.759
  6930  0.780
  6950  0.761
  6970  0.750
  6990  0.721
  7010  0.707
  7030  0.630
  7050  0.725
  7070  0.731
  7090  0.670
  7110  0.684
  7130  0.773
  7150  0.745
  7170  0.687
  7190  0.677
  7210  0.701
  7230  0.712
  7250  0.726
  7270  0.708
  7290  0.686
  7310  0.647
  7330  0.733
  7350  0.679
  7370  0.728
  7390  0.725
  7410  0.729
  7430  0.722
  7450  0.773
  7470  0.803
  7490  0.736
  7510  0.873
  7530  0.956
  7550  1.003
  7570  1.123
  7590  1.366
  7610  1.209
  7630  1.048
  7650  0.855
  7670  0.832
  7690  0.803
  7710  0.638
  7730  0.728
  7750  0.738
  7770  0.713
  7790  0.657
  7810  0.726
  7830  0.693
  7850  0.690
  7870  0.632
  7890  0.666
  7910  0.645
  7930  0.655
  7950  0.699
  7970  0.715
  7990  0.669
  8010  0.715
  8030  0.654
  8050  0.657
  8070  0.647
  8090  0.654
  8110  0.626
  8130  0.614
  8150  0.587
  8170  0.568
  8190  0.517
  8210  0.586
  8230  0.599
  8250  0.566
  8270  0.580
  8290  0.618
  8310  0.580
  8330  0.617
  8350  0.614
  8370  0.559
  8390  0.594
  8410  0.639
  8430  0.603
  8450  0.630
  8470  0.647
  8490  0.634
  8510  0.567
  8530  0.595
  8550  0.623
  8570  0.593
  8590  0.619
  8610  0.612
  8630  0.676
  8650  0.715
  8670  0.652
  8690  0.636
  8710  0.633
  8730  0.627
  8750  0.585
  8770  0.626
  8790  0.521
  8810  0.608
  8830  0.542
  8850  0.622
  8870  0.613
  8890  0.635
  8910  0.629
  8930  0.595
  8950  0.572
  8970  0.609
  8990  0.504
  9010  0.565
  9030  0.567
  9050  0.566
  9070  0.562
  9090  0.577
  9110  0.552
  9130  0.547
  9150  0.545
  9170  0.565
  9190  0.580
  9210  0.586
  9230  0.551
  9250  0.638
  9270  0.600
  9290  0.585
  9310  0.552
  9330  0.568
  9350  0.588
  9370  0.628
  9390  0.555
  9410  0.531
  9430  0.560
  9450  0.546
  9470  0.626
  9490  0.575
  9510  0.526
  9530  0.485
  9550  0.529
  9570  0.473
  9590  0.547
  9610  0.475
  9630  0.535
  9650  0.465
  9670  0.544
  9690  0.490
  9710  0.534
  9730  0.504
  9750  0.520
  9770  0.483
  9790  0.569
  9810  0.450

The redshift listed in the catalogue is 1.71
